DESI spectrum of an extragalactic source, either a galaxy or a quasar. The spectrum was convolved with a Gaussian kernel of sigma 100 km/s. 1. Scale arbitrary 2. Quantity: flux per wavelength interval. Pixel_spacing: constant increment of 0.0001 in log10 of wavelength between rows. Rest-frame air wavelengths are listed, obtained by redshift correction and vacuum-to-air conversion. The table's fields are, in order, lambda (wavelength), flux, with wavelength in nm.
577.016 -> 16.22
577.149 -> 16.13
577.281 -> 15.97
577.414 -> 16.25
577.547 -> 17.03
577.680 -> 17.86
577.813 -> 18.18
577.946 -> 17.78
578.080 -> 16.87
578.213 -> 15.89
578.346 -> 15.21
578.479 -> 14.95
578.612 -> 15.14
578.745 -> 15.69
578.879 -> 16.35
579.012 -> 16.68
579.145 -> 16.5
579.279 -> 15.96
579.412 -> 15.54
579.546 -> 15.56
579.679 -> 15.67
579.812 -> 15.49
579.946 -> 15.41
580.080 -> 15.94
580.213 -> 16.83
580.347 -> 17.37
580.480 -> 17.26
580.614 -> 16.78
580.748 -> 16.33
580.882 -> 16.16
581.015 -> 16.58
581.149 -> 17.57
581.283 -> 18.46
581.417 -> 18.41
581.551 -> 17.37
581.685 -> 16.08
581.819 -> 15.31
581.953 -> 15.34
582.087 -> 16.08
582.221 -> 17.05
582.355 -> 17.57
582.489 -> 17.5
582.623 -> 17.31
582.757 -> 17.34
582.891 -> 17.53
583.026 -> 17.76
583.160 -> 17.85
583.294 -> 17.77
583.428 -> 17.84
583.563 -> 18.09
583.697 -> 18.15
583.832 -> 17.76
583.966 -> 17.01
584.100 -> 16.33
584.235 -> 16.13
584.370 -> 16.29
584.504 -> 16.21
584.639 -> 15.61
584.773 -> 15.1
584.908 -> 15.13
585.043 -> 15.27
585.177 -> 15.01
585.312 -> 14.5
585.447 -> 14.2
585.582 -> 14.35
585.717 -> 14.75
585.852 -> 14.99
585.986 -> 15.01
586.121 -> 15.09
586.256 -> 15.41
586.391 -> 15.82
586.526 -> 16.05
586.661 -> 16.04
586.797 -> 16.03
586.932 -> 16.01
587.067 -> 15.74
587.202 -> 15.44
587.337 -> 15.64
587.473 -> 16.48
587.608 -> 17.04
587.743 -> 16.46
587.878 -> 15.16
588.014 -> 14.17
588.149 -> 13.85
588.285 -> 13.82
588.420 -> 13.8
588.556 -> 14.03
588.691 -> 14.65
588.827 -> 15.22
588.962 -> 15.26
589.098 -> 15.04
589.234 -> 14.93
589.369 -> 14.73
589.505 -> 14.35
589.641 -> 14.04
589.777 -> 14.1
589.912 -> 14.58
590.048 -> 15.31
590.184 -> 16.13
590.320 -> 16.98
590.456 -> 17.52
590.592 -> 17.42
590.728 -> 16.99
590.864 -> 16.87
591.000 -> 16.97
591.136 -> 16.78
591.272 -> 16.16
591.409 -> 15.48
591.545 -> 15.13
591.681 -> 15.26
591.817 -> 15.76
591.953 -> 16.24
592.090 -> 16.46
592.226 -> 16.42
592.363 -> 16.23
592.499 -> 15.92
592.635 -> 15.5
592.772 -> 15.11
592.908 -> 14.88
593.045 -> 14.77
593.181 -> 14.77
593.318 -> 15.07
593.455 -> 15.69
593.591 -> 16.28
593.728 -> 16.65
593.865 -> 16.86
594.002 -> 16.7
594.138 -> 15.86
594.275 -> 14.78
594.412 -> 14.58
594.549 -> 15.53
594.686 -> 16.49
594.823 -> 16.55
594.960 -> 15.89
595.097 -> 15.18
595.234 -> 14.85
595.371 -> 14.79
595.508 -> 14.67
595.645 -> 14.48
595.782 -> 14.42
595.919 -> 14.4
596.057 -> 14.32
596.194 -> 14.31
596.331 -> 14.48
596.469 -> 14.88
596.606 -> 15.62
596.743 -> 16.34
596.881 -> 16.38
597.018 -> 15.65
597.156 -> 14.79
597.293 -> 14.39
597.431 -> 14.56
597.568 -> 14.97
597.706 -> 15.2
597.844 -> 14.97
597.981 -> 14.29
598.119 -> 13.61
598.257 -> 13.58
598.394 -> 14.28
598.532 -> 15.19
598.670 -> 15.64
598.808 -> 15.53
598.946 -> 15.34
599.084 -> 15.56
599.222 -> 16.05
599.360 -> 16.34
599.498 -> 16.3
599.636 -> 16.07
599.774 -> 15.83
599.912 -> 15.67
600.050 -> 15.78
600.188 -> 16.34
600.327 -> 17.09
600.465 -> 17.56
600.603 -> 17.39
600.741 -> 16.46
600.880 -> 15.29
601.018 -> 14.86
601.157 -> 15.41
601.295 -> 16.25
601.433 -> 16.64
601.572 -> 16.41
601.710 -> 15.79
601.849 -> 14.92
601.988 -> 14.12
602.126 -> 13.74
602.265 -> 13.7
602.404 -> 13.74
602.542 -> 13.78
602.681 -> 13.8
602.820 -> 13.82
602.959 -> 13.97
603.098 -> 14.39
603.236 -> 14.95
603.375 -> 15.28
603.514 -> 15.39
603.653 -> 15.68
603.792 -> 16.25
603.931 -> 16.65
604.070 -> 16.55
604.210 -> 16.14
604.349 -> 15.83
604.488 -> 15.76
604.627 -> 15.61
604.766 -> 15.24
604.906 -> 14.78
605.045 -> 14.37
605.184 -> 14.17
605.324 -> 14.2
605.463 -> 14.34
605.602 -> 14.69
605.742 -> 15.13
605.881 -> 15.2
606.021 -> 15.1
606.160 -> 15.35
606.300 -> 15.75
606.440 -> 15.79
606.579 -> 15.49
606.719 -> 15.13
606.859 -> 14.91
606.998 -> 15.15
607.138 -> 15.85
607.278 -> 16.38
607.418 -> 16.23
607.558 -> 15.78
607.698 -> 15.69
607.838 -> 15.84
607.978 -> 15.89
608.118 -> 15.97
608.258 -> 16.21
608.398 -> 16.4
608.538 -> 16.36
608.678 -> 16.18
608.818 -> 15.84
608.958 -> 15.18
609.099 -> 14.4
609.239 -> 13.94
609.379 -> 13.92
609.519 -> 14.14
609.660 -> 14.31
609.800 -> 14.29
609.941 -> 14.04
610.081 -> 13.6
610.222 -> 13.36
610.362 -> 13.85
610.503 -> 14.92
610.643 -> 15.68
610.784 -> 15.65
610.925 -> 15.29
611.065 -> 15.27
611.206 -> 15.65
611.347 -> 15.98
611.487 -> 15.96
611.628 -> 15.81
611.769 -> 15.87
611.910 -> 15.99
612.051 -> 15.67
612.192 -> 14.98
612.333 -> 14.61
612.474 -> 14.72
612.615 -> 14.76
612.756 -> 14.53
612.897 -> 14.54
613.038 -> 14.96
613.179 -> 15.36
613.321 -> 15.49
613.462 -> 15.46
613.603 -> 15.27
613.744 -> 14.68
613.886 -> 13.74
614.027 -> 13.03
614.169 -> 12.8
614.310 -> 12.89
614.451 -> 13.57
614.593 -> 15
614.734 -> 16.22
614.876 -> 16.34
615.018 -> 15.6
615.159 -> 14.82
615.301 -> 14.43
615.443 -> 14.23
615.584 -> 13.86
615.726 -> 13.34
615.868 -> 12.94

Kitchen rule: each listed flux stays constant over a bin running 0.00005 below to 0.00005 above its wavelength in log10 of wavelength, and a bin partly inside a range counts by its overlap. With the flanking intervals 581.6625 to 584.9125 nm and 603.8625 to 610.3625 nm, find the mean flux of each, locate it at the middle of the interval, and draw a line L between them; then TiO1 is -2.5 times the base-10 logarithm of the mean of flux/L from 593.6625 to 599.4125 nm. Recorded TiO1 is 0.05 mag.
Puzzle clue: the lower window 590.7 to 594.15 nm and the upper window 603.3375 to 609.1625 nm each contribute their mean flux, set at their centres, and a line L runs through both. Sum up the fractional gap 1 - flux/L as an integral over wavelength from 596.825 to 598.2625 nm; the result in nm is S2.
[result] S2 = 0.090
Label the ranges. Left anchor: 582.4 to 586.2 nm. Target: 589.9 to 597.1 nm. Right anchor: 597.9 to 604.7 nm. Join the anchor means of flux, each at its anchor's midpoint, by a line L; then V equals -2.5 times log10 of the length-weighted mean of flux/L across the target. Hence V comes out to 0.01 mag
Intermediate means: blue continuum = 16.3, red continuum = 15.4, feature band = 15.7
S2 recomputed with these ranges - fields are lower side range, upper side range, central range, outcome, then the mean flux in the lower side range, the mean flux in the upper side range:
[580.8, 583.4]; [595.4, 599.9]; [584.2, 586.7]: 0.21 nm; 17.1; 15.1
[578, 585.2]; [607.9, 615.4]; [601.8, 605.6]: 0.13 nm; 16.5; 15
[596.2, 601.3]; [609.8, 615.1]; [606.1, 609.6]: -0.10 nm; 15.5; 14.9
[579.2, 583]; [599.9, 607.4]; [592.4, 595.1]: 0.04 nm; 16.6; 15.3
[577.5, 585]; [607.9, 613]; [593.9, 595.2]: 0.02 nm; 16.7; 15.1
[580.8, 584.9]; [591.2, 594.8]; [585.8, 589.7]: 0.28 nm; 17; 15.7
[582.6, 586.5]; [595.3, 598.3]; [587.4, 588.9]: 0.08 nm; 16.2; 14.8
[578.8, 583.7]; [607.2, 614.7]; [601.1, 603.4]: 0.12 nm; 16.8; 15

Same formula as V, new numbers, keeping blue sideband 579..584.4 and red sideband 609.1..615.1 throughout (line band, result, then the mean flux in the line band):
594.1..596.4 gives 0.064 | 15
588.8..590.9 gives 0.048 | 15.6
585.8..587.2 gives 0.060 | 15.6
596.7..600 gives 0.032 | 15.3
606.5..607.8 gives -0.035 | 15.6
